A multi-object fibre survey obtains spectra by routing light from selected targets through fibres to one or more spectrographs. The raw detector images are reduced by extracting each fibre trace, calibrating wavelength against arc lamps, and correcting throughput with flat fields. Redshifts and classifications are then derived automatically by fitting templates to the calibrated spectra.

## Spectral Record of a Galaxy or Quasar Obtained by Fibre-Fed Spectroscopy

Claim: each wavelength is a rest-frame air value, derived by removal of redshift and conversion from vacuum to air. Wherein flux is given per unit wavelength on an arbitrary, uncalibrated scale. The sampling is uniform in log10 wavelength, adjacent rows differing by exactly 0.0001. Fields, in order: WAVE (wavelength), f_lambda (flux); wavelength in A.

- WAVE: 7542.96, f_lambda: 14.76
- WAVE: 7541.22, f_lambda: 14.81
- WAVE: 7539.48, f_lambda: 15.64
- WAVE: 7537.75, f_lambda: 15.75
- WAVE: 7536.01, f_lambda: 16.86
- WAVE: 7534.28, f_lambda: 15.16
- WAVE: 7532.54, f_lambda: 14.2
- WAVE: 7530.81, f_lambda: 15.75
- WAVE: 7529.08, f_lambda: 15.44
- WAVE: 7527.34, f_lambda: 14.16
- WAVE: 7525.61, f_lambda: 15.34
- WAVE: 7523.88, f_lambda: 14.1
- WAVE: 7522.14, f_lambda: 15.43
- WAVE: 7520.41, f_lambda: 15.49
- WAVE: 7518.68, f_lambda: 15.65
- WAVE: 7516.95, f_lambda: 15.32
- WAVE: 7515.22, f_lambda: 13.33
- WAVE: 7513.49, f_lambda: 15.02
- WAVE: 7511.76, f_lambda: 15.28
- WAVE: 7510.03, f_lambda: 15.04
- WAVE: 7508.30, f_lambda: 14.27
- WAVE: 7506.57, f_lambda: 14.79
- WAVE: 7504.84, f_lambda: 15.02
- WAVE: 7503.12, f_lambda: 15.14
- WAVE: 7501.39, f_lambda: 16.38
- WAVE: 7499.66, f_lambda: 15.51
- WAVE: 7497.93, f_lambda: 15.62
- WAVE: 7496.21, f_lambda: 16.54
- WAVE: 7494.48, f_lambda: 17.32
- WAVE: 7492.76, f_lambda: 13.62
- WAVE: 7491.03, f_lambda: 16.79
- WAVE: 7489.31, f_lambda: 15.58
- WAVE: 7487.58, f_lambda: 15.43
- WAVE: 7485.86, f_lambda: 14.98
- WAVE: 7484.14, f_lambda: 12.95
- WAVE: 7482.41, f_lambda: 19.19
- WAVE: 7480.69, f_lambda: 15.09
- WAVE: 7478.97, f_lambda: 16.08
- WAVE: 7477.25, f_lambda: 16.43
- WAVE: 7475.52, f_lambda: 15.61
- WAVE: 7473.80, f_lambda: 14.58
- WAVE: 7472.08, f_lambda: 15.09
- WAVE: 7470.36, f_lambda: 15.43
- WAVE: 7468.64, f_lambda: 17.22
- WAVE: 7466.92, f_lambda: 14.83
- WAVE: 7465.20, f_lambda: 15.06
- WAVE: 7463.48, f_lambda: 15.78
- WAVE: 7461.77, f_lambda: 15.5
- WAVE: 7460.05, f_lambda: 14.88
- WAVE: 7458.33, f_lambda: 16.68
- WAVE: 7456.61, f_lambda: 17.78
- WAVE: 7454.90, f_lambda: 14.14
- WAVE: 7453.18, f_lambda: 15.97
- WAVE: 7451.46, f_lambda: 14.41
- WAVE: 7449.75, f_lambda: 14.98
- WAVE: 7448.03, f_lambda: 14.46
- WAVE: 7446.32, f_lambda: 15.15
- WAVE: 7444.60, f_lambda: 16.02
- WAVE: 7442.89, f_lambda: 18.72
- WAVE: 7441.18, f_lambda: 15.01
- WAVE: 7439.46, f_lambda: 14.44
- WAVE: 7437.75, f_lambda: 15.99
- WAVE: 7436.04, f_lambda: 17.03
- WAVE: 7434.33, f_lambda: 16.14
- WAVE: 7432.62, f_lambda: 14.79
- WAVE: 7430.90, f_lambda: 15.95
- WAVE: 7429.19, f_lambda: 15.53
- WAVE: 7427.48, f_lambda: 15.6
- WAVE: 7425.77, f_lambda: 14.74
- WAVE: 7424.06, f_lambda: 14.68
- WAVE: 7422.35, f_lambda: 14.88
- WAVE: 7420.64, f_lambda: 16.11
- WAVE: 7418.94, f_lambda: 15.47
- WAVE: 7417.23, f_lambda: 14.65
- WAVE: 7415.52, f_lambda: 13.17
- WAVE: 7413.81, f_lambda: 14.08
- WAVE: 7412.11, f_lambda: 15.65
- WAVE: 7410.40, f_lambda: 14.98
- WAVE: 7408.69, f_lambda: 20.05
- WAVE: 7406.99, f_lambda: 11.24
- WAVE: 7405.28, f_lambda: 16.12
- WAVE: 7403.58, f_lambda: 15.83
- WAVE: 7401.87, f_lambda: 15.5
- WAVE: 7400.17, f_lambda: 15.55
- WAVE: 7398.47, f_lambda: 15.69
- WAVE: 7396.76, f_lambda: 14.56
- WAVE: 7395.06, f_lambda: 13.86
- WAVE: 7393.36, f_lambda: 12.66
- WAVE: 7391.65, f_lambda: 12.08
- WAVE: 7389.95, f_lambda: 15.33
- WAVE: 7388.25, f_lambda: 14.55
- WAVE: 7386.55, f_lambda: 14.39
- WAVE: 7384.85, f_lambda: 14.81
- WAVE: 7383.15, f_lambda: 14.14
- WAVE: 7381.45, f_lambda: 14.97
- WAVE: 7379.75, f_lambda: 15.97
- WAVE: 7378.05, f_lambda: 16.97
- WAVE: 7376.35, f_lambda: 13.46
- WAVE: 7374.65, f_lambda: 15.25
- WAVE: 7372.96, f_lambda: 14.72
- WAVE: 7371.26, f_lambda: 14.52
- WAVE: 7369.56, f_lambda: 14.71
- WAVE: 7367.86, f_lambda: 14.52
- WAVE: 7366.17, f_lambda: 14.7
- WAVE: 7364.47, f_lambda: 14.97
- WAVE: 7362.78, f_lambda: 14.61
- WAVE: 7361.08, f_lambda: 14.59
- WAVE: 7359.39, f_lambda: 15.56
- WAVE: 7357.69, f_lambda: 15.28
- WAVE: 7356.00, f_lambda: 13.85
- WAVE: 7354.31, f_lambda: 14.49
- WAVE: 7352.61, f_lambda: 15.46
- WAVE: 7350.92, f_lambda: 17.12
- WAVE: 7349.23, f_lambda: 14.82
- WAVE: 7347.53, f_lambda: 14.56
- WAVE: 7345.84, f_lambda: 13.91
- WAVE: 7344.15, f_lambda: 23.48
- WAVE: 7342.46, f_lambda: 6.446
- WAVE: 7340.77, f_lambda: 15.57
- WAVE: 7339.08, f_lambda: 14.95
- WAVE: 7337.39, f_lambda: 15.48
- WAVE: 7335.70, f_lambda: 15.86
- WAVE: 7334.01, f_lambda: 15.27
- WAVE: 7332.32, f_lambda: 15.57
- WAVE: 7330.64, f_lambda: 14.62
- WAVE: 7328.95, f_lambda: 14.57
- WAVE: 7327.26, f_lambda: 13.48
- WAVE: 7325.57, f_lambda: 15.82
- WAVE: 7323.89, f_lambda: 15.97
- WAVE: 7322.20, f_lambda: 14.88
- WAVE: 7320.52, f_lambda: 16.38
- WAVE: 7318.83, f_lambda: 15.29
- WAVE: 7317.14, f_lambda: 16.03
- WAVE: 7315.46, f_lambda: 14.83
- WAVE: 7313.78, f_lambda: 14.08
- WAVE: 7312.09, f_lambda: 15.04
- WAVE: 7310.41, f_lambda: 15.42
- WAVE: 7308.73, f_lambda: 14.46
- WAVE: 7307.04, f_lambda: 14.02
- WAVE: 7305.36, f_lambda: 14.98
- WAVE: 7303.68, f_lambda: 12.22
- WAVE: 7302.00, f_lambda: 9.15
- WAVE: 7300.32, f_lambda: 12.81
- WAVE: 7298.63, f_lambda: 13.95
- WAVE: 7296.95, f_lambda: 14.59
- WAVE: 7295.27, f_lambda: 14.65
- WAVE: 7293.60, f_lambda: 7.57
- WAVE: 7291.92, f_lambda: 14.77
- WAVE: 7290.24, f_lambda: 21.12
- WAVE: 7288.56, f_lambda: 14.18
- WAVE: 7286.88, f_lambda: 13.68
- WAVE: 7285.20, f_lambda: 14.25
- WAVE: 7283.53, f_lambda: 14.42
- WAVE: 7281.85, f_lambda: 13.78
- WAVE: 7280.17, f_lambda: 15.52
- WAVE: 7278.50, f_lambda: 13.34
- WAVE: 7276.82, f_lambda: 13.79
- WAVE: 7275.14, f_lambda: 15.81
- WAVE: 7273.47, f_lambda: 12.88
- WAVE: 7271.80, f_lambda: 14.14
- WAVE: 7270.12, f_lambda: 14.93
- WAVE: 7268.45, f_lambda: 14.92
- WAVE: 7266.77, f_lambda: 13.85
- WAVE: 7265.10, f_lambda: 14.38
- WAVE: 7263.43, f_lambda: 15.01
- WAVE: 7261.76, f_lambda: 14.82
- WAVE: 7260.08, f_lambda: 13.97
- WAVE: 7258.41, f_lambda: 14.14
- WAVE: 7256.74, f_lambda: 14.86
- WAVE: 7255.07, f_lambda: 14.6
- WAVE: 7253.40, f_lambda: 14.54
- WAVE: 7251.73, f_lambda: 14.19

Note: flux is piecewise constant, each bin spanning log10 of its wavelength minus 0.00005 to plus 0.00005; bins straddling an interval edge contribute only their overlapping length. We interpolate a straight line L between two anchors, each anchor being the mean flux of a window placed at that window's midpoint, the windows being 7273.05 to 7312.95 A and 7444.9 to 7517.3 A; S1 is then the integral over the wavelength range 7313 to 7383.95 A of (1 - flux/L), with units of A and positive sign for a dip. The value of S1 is -3.0 A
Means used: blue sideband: 14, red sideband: 15.4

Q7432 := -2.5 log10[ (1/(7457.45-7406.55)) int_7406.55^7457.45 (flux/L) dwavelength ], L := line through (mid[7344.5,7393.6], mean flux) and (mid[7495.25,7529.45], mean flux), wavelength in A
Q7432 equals -0.03 mag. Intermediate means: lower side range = 14.8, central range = 15.4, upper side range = 15.1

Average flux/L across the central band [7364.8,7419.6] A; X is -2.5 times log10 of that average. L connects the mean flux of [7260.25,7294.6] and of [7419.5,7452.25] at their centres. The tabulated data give 0.03 mag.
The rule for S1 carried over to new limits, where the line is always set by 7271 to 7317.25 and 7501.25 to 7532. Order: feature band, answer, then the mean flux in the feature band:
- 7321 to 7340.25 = -1.2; 15.2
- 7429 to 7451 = -1.5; 15.7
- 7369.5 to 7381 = -0.5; 15.1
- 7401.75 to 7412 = -0.8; 15.6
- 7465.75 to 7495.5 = -1.6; 15.7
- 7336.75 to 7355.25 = -1.0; 15.1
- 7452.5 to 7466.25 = -0.9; 15.7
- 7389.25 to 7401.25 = 0.2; 14.3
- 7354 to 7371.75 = -0.4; 14.7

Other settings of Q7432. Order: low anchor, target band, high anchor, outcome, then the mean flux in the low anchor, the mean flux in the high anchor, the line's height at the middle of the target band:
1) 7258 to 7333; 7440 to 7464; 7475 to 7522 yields -0.03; 14.4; 15.5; 15.2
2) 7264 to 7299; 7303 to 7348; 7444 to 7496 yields -0.02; 14.3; 15.6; 14.6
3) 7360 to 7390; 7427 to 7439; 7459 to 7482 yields -0.04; 14.8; 15.6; 15.3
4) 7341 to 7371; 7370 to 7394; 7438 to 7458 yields 0.04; 14.9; 15.6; 15.1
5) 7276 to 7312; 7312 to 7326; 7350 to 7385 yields -0.08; 14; 15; 14.3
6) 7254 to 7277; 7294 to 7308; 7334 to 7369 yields 0.12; 14.5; 15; 14.7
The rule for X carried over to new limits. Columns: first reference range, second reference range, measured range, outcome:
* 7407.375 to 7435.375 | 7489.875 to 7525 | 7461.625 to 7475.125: -0.009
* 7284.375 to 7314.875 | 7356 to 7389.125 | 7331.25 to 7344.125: -0.026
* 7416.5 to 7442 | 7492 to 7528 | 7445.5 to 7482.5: -0.019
